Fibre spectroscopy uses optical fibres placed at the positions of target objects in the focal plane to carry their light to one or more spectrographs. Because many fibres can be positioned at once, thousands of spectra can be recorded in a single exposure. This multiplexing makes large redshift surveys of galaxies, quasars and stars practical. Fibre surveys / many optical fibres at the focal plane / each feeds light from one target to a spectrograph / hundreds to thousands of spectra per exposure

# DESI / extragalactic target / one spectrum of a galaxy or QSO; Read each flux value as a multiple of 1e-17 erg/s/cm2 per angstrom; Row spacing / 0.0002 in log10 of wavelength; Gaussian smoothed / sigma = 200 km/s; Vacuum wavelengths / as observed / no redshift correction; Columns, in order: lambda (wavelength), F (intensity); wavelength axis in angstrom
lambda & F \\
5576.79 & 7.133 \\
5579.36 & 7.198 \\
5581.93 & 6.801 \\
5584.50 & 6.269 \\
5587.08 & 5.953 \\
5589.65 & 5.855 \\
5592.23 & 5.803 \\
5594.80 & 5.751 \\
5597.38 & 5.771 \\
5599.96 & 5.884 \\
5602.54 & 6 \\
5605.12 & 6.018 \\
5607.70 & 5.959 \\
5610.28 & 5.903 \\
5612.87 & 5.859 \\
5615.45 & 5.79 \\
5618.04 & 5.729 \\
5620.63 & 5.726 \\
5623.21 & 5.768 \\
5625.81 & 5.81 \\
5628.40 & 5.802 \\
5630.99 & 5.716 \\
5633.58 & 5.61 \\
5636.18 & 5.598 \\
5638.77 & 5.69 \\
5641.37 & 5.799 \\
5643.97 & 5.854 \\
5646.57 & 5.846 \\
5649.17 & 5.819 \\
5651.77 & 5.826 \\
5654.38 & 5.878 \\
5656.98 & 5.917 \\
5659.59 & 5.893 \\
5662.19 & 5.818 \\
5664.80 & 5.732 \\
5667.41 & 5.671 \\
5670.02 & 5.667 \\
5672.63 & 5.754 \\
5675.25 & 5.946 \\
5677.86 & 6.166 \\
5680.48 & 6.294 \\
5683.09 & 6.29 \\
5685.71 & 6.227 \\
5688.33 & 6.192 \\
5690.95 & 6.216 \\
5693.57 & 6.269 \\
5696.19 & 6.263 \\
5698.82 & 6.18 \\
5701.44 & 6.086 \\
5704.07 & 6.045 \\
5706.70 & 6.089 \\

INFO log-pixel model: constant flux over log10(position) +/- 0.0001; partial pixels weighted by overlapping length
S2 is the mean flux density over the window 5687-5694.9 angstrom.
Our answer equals 6.23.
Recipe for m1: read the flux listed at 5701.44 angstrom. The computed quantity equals 6.086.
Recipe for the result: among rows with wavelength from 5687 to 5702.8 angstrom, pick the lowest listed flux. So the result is 6.086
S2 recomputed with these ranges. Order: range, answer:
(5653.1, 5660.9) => 5.9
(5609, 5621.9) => 5.8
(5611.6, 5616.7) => 5.83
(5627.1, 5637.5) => 5.69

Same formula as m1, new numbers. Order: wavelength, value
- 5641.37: 5.799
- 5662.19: 5.818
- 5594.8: 5.751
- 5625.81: 5.81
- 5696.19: 6.263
